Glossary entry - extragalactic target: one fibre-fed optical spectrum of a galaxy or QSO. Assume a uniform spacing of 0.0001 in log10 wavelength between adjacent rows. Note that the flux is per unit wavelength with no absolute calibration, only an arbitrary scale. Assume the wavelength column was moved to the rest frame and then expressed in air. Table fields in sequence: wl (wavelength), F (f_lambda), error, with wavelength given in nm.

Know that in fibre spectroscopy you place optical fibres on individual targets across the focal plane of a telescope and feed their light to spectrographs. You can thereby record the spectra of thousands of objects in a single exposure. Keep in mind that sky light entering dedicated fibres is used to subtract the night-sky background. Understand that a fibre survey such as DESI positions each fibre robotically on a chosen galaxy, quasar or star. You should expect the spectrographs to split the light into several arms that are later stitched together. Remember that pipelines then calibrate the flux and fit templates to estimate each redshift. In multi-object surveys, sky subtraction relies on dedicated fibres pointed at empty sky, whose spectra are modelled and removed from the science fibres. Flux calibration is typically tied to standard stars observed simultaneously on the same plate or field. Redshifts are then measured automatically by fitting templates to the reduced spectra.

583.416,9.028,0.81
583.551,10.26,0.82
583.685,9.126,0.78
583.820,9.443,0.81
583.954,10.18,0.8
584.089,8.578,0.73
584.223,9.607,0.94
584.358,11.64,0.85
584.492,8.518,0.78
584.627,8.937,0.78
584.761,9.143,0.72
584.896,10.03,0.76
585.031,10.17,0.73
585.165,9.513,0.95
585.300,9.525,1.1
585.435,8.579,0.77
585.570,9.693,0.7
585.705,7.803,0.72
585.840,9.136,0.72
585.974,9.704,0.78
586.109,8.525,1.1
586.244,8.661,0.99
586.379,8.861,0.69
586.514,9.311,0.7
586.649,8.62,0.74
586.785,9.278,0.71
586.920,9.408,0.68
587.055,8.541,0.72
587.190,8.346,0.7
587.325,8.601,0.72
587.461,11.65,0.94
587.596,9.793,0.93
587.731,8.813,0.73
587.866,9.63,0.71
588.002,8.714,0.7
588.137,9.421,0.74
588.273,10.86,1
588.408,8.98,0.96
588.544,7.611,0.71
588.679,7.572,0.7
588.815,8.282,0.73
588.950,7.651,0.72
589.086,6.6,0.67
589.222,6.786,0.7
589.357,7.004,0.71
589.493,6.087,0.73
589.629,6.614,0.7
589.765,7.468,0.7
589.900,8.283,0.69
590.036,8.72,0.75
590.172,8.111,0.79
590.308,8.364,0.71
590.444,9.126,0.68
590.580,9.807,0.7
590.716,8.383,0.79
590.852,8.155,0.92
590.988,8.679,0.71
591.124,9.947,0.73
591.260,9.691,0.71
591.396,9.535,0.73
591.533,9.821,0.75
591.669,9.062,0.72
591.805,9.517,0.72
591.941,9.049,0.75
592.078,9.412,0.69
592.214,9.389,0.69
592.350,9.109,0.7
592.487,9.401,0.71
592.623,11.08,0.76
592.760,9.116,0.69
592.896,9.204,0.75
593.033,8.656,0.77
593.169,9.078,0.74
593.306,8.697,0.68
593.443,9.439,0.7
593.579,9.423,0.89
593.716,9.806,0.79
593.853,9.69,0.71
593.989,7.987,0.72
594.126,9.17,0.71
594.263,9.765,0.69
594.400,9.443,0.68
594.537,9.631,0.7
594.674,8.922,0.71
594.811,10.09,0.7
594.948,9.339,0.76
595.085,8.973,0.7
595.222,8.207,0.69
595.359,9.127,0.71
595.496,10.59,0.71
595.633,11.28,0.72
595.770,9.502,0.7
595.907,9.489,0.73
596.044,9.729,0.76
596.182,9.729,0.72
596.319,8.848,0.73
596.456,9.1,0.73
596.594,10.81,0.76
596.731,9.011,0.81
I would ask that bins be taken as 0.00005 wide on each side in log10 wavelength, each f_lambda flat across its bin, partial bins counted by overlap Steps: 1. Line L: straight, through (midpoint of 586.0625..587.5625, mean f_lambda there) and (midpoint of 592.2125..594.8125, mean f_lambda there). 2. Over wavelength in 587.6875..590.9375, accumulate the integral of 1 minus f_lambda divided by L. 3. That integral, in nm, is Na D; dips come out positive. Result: 0.34 nm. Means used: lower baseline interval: 9.09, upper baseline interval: 9.33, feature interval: 8.21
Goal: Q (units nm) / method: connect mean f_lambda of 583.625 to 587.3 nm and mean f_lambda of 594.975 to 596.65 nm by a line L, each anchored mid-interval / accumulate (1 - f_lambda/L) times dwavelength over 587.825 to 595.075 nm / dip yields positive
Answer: 0.45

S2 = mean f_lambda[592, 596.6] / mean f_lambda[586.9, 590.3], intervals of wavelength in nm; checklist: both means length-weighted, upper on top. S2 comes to 1.13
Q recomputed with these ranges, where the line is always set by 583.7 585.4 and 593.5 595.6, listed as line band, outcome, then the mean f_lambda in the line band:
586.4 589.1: 0.17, 8.93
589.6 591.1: 0.16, 8.43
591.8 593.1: 0.00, 9.39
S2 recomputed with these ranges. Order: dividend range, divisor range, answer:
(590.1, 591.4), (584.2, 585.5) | 0.94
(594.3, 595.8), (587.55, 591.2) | 1.15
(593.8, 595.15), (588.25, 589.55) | 1.22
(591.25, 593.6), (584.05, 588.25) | 1.01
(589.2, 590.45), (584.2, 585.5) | 0.80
